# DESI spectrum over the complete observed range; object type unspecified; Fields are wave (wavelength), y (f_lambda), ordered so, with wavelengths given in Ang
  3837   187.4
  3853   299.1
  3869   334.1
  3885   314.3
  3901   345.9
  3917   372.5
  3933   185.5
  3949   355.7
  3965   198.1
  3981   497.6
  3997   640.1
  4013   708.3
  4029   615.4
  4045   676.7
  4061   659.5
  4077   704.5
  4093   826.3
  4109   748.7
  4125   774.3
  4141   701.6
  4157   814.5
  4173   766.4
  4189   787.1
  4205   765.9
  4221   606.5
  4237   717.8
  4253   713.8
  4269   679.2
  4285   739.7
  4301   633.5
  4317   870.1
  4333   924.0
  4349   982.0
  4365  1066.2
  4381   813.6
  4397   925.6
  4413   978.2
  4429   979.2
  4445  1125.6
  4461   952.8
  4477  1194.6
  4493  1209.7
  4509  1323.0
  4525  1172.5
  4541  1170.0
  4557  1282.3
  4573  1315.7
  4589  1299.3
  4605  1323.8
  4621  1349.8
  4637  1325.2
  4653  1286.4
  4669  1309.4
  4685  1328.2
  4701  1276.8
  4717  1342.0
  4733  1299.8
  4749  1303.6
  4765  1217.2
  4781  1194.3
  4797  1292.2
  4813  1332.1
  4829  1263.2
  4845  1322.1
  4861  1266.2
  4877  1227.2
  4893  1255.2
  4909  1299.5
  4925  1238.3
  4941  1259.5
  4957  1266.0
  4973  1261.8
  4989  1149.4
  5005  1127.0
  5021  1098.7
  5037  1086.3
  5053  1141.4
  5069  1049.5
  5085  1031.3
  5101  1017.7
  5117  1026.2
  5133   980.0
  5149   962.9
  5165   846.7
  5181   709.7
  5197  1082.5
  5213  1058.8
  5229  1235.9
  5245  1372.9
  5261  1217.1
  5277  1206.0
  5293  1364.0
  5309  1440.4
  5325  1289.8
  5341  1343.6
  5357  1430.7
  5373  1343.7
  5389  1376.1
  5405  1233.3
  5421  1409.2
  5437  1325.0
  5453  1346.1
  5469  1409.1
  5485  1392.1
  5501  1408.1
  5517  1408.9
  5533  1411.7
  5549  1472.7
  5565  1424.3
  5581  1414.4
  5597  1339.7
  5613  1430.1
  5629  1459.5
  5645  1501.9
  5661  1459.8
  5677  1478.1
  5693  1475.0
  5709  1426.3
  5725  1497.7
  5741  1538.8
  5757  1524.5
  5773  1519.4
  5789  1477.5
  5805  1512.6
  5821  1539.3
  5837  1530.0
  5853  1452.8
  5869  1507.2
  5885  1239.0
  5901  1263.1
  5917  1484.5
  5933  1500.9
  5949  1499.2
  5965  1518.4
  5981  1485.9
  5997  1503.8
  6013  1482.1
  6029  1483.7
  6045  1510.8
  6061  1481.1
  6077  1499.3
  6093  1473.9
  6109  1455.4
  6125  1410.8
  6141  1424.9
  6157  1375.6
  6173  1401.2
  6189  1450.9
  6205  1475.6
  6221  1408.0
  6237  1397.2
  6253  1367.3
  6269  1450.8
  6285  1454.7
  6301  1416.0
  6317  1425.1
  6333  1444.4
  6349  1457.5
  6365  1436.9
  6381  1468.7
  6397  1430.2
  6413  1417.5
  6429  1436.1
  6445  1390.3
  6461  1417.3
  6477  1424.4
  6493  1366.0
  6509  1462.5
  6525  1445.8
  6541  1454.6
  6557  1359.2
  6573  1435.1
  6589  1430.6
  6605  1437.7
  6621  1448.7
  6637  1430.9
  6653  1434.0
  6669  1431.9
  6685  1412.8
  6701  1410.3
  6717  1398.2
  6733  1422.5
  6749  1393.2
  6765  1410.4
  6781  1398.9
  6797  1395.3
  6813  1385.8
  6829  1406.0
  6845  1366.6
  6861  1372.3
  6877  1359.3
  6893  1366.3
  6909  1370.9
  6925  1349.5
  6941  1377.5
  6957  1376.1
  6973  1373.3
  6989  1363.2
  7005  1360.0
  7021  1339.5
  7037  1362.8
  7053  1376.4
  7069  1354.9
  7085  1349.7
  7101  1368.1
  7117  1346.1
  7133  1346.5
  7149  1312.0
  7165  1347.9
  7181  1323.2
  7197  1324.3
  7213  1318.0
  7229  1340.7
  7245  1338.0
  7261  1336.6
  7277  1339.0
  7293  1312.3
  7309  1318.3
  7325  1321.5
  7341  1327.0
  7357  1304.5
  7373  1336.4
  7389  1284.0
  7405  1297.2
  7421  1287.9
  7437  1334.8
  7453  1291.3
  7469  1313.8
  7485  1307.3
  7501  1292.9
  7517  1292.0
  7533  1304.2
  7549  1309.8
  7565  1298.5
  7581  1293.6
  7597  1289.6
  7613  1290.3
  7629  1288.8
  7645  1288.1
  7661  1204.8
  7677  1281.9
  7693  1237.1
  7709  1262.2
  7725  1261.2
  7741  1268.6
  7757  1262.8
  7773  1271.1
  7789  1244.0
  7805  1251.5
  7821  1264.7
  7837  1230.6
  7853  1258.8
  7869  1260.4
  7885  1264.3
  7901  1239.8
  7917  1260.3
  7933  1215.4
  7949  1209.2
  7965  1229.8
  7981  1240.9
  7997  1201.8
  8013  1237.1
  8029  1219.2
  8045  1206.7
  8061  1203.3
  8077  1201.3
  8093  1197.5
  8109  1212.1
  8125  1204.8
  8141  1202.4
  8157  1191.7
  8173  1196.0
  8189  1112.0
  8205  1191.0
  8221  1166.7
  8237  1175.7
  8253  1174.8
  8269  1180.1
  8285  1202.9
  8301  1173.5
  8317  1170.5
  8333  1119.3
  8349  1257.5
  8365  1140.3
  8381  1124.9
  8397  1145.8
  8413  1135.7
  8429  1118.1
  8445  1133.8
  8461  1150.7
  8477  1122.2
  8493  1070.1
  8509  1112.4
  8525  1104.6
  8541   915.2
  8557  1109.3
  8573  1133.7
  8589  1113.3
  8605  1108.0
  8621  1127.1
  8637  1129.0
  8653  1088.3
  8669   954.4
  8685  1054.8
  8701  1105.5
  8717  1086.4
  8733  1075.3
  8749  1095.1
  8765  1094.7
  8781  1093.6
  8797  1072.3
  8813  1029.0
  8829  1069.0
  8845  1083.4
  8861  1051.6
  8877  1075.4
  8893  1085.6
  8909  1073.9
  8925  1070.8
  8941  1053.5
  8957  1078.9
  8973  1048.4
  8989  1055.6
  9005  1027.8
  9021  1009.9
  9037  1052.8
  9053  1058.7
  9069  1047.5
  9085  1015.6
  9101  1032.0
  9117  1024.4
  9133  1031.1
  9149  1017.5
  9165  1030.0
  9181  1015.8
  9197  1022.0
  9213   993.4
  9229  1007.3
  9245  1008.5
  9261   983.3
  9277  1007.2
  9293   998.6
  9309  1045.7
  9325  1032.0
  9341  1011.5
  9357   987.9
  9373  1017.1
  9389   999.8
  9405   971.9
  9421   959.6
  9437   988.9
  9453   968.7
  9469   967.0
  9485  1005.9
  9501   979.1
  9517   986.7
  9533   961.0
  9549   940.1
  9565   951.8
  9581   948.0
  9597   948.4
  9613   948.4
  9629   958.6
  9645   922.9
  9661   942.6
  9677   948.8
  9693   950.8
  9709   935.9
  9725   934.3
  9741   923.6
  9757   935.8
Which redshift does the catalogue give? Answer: 0.000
